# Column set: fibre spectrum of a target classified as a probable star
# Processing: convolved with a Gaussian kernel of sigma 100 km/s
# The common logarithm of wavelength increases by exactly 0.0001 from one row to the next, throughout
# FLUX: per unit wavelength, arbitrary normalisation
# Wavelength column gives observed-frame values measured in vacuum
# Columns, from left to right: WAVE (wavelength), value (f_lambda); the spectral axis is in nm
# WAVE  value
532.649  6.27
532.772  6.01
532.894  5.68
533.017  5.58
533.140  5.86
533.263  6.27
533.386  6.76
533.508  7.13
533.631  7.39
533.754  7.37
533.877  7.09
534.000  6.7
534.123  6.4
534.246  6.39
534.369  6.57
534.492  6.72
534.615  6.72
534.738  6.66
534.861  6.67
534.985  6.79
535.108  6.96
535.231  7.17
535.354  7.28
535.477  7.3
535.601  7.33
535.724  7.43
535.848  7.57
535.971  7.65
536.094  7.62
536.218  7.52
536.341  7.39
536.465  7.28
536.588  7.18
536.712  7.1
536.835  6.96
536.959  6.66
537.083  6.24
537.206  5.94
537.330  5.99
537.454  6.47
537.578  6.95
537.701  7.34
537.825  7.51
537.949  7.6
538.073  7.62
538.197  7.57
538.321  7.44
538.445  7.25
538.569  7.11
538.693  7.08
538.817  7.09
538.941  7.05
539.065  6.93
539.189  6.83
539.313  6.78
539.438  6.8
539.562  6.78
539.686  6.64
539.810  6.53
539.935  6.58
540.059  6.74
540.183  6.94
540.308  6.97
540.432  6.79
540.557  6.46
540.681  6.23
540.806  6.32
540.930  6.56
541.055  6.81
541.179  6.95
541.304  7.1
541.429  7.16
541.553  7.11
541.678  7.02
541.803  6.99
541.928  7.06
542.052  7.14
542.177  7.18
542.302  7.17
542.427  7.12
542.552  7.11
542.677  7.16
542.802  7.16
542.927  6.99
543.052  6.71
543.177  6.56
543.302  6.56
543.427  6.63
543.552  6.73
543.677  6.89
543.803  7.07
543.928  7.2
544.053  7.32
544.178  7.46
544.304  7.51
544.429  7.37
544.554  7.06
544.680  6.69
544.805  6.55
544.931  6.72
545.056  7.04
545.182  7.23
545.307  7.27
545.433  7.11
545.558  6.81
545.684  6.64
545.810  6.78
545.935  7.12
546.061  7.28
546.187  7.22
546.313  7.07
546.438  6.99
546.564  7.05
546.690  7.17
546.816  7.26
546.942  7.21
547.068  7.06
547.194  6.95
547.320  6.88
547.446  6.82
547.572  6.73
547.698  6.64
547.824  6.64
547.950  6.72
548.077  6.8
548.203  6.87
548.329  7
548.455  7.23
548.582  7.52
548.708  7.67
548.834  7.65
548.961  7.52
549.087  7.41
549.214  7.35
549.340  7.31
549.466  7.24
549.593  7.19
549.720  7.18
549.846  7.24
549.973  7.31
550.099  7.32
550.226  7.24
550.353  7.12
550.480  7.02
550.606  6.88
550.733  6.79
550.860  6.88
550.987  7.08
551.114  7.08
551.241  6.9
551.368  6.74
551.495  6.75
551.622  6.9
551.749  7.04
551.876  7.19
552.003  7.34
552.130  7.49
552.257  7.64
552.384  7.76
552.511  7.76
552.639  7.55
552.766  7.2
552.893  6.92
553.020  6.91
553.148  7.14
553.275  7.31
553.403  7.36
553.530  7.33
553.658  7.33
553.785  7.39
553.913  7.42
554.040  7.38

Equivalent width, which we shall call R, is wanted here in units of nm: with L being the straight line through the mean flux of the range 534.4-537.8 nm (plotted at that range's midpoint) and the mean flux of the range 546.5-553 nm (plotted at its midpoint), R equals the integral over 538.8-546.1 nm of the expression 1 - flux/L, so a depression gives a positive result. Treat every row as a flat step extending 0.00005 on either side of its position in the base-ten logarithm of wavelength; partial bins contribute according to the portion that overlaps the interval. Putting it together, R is 0.15 nm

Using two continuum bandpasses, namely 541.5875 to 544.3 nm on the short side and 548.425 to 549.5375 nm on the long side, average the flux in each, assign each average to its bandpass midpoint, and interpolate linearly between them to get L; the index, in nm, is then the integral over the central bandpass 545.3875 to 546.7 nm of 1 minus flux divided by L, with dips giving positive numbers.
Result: 0.040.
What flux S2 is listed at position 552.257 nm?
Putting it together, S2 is 7.64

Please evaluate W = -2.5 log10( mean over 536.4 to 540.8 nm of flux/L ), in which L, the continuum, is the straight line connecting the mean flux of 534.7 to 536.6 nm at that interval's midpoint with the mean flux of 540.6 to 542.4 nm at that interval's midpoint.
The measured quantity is 0.030 mag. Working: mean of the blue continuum 7.25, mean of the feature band 6.89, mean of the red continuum 6.91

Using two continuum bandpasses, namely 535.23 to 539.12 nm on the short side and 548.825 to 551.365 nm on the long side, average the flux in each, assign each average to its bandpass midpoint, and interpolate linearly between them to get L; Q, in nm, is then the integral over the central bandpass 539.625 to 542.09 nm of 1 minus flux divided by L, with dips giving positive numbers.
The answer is 0.12 nm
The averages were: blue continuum 7.14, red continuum 7.16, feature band 6.8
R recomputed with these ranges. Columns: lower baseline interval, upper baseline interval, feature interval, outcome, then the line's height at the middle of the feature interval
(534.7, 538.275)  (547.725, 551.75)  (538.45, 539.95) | 0.05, 7.1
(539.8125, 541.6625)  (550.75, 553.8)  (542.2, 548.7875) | -0.07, 6.94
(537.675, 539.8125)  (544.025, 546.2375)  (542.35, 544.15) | 0.03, 7.08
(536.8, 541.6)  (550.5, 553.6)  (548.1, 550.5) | -0.06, 7.1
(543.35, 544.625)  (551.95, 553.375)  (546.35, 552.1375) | 0.14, 7.27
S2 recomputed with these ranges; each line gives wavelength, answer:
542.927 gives 6.99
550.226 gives 7.24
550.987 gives 7.08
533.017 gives 5.58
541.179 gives 6.95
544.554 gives 7.06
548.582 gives 7.52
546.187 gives 7.22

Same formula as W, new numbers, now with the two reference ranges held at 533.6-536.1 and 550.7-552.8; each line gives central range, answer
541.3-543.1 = 0.00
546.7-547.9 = 0.03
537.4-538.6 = -0.04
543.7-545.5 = 0.00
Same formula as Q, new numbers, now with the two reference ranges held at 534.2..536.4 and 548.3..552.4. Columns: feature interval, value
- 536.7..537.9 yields 0.069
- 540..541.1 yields 0.076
